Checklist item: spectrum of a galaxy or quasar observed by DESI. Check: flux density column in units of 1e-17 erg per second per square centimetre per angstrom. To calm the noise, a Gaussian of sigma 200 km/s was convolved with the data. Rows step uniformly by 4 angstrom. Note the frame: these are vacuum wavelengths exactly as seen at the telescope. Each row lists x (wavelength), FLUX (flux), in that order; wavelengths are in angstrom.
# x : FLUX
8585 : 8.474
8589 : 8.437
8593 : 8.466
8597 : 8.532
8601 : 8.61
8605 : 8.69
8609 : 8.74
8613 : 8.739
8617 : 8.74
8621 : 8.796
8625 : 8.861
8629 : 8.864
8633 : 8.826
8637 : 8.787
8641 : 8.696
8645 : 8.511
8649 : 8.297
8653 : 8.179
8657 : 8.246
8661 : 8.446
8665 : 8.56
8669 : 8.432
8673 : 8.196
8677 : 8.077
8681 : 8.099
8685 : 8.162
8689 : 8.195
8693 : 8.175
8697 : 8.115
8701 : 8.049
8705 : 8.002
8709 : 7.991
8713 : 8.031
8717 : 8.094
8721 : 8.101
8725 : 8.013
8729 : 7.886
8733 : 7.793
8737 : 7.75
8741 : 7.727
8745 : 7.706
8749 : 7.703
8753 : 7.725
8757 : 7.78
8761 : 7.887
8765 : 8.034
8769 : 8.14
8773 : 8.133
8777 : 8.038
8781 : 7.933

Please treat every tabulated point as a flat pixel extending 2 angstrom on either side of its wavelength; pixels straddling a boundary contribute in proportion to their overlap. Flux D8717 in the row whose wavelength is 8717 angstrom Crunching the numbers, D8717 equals 8.094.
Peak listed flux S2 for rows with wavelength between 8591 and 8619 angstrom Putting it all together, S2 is 8.74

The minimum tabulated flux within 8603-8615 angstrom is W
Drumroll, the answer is 8.69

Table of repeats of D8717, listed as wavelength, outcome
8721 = 8.101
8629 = 8.864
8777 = 8.038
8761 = 7.887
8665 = 8.56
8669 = 8.432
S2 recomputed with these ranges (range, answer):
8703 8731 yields 8.101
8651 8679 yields 8.56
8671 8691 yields 8.196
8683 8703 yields 8.195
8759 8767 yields 8.034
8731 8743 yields 7.793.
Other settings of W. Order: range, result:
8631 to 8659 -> 8.179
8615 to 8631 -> 8.74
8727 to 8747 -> 7.706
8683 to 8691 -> 8.162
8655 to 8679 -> 8.077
